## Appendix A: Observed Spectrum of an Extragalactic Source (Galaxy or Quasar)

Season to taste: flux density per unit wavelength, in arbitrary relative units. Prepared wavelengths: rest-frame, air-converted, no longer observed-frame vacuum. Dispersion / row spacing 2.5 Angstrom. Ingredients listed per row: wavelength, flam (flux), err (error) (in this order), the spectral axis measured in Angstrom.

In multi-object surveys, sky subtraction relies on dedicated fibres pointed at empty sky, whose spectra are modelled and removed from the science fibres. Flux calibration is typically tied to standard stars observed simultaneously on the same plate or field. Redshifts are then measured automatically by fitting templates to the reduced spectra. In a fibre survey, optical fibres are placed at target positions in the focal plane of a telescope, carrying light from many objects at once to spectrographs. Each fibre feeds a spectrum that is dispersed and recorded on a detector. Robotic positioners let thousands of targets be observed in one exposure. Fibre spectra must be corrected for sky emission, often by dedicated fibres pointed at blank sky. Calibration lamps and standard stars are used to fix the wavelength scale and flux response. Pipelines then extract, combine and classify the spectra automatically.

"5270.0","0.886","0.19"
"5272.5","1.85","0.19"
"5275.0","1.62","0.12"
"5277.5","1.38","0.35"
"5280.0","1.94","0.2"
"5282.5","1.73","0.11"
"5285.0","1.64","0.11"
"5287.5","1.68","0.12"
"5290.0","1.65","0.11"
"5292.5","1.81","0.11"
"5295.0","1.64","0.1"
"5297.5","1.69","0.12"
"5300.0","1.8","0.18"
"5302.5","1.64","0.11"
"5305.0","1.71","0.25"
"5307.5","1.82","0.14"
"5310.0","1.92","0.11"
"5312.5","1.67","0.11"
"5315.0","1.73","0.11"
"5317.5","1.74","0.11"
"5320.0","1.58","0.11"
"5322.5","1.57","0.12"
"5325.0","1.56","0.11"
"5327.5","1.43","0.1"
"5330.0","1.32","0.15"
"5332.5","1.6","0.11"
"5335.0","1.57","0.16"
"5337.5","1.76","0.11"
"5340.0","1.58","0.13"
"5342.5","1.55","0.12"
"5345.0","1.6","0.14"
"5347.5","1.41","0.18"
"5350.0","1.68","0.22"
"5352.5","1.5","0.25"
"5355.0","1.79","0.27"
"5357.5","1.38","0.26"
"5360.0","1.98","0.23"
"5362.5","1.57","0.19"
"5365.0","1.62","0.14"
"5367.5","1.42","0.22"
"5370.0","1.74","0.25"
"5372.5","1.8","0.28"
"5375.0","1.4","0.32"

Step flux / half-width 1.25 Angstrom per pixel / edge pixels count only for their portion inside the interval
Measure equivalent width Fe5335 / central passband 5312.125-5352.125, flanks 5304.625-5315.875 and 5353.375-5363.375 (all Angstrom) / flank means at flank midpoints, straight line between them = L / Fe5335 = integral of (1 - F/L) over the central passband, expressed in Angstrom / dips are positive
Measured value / 3.5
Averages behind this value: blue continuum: 1.78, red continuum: 1.68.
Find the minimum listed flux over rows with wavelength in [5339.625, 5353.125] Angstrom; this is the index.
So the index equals 1.41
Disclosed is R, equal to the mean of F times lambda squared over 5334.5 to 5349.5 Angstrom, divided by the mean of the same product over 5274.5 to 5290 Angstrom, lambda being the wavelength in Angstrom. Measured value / 0.97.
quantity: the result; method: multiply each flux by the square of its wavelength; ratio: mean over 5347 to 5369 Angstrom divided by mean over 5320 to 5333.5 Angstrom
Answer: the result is 1.08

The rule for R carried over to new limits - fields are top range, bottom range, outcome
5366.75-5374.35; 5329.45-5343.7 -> 1.06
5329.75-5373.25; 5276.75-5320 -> 0.96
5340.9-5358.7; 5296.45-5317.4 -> 0.91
